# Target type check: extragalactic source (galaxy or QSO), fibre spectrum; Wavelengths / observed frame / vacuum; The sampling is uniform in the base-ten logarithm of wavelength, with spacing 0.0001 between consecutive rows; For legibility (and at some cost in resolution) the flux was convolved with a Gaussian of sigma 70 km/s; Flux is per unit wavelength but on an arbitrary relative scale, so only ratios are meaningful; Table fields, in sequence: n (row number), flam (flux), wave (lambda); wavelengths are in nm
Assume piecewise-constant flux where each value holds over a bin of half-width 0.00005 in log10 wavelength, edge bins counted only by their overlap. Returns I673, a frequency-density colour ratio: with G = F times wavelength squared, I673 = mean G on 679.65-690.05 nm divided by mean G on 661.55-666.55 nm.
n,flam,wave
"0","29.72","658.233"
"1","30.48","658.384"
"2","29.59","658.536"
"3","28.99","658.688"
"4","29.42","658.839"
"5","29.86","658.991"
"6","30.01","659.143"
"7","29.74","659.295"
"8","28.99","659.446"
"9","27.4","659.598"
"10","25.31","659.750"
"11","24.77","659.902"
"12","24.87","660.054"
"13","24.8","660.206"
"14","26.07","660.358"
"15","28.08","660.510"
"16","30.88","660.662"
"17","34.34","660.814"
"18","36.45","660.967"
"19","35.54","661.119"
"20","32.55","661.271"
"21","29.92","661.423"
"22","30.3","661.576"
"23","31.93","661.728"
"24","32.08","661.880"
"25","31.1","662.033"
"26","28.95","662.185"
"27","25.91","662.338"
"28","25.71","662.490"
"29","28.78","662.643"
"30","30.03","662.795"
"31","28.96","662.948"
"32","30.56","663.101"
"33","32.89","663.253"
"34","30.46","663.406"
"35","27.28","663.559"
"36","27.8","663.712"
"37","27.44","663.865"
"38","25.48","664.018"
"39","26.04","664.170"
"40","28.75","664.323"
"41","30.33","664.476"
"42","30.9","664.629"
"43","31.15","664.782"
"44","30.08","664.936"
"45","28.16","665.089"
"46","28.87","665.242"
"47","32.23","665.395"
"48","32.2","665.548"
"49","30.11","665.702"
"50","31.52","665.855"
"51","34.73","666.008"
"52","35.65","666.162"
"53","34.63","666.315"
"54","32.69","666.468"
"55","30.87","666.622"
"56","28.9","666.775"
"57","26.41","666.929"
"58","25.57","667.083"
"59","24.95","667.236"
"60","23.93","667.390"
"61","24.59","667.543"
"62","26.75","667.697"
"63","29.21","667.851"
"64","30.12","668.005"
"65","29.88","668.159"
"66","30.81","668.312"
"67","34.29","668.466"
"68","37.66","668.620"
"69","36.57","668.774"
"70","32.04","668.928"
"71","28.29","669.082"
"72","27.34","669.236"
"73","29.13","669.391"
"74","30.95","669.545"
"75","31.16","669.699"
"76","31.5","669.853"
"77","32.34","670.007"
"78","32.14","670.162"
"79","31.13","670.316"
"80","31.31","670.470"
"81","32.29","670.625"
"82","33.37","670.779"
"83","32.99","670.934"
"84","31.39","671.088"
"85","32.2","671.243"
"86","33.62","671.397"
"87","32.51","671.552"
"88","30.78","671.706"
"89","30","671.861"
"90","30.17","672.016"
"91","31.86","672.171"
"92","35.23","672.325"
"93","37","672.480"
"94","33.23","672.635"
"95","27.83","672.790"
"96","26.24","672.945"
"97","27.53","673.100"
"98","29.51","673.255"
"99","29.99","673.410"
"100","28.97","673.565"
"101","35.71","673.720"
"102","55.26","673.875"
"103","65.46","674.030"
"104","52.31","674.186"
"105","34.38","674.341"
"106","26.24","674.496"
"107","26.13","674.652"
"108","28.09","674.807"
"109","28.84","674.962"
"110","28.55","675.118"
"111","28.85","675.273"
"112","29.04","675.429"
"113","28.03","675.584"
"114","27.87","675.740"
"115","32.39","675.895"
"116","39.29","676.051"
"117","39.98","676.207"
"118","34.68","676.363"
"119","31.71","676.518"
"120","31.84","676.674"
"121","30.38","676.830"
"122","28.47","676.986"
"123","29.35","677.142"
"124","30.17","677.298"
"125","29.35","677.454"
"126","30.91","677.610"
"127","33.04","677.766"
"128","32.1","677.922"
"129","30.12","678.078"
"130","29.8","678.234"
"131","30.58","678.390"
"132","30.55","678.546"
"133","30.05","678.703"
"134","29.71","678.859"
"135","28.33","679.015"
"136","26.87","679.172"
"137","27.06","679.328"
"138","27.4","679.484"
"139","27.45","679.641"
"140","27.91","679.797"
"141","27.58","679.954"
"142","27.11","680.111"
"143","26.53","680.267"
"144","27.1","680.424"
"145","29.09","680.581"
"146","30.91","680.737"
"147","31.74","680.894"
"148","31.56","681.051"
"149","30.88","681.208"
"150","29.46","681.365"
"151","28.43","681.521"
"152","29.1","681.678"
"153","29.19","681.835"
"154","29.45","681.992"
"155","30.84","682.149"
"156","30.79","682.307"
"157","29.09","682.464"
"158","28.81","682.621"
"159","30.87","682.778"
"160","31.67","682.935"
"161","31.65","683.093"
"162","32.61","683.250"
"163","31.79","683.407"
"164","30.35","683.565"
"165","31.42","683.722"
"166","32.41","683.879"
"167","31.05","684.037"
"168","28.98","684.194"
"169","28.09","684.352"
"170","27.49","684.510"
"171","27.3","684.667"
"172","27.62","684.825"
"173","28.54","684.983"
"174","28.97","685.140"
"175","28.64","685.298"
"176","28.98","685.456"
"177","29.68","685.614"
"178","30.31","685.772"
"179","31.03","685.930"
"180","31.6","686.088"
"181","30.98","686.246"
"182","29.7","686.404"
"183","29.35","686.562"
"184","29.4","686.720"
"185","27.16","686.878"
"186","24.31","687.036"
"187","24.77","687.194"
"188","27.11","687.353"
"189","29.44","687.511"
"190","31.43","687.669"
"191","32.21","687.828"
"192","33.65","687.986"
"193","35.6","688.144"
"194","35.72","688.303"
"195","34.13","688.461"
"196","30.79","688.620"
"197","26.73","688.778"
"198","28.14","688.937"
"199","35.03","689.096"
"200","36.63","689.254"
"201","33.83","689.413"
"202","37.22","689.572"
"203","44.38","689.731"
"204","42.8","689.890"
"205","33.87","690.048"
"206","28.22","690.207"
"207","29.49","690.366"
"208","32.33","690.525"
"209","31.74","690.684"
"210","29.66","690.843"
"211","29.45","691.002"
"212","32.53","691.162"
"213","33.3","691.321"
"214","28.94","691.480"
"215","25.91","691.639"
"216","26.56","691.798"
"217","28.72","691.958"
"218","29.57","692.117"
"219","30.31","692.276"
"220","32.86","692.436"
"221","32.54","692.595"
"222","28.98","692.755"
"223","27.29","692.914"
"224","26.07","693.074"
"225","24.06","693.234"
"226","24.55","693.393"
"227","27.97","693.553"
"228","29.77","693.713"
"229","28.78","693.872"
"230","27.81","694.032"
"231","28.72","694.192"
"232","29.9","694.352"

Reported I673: 1.08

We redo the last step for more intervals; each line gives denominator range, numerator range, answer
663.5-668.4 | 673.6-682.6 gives 1.11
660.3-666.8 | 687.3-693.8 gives 1.11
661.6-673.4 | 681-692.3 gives 1.07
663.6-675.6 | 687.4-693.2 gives 1.07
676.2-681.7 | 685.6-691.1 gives 1.09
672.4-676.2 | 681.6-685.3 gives 0.91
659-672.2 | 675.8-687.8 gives 1.04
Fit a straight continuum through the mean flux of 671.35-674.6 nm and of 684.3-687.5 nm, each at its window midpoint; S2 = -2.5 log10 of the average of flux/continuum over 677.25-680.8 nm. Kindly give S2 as 0.10 mag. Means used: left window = 34.9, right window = 28.6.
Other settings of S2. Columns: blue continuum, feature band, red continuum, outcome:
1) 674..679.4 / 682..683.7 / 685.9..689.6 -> 0.02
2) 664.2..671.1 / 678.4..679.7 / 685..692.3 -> 0.08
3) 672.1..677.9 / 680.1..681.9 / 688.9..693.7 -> 0.11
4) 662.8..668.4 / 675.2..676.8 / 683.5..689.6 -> -0.08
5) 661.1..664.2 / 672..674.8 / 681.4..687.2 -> -0.19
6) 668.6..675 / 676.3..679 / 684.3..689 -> 0.04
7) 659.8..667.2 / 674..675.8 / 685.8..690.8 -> -0.07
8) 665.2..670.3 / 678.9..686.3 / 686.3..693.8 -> 0.04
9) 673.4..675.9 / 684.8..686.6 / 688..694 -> 0.09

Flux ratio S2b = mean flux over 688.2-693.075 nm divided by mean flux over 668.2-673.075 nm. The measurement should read 1.00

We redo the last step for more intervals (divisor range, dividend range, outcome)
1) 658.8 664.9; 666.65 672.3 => 1.04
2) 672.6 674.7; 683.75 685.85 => 0.81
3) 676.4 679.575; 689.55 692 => 1.07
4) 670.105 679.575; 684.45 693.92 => 0.95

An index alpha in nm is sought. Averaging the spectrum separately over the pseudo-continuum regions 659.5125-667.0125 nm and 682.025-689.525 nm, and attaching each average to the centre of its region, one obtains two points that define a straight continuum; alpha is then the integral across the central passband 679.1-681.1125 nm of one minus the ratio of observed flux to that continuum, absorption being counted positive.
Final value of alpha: 0.13 nm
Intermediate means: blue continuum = 29.8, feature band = 28.3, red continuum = 30.4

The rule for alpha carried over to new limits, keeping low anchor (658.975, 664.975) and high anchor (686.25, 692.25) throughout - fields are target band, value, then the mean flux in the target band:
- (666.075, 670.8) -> -0.115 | 30.5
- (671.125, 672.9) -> -0.121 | 32.1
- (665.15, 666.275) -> -0.100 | 32.2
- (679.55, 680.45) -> 0.098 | 27.3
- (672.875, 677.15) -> -0.452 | 33.5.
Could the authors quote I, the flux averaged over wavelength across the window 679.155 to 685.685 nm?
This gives 29.4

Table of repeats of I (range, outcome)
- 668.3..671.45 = 32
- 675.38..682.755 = 30.1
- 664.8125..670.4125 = 30.5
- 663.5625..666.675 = 30.4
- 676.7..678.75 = 30.4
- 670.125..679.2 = 32.3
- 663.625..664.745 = 28.2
